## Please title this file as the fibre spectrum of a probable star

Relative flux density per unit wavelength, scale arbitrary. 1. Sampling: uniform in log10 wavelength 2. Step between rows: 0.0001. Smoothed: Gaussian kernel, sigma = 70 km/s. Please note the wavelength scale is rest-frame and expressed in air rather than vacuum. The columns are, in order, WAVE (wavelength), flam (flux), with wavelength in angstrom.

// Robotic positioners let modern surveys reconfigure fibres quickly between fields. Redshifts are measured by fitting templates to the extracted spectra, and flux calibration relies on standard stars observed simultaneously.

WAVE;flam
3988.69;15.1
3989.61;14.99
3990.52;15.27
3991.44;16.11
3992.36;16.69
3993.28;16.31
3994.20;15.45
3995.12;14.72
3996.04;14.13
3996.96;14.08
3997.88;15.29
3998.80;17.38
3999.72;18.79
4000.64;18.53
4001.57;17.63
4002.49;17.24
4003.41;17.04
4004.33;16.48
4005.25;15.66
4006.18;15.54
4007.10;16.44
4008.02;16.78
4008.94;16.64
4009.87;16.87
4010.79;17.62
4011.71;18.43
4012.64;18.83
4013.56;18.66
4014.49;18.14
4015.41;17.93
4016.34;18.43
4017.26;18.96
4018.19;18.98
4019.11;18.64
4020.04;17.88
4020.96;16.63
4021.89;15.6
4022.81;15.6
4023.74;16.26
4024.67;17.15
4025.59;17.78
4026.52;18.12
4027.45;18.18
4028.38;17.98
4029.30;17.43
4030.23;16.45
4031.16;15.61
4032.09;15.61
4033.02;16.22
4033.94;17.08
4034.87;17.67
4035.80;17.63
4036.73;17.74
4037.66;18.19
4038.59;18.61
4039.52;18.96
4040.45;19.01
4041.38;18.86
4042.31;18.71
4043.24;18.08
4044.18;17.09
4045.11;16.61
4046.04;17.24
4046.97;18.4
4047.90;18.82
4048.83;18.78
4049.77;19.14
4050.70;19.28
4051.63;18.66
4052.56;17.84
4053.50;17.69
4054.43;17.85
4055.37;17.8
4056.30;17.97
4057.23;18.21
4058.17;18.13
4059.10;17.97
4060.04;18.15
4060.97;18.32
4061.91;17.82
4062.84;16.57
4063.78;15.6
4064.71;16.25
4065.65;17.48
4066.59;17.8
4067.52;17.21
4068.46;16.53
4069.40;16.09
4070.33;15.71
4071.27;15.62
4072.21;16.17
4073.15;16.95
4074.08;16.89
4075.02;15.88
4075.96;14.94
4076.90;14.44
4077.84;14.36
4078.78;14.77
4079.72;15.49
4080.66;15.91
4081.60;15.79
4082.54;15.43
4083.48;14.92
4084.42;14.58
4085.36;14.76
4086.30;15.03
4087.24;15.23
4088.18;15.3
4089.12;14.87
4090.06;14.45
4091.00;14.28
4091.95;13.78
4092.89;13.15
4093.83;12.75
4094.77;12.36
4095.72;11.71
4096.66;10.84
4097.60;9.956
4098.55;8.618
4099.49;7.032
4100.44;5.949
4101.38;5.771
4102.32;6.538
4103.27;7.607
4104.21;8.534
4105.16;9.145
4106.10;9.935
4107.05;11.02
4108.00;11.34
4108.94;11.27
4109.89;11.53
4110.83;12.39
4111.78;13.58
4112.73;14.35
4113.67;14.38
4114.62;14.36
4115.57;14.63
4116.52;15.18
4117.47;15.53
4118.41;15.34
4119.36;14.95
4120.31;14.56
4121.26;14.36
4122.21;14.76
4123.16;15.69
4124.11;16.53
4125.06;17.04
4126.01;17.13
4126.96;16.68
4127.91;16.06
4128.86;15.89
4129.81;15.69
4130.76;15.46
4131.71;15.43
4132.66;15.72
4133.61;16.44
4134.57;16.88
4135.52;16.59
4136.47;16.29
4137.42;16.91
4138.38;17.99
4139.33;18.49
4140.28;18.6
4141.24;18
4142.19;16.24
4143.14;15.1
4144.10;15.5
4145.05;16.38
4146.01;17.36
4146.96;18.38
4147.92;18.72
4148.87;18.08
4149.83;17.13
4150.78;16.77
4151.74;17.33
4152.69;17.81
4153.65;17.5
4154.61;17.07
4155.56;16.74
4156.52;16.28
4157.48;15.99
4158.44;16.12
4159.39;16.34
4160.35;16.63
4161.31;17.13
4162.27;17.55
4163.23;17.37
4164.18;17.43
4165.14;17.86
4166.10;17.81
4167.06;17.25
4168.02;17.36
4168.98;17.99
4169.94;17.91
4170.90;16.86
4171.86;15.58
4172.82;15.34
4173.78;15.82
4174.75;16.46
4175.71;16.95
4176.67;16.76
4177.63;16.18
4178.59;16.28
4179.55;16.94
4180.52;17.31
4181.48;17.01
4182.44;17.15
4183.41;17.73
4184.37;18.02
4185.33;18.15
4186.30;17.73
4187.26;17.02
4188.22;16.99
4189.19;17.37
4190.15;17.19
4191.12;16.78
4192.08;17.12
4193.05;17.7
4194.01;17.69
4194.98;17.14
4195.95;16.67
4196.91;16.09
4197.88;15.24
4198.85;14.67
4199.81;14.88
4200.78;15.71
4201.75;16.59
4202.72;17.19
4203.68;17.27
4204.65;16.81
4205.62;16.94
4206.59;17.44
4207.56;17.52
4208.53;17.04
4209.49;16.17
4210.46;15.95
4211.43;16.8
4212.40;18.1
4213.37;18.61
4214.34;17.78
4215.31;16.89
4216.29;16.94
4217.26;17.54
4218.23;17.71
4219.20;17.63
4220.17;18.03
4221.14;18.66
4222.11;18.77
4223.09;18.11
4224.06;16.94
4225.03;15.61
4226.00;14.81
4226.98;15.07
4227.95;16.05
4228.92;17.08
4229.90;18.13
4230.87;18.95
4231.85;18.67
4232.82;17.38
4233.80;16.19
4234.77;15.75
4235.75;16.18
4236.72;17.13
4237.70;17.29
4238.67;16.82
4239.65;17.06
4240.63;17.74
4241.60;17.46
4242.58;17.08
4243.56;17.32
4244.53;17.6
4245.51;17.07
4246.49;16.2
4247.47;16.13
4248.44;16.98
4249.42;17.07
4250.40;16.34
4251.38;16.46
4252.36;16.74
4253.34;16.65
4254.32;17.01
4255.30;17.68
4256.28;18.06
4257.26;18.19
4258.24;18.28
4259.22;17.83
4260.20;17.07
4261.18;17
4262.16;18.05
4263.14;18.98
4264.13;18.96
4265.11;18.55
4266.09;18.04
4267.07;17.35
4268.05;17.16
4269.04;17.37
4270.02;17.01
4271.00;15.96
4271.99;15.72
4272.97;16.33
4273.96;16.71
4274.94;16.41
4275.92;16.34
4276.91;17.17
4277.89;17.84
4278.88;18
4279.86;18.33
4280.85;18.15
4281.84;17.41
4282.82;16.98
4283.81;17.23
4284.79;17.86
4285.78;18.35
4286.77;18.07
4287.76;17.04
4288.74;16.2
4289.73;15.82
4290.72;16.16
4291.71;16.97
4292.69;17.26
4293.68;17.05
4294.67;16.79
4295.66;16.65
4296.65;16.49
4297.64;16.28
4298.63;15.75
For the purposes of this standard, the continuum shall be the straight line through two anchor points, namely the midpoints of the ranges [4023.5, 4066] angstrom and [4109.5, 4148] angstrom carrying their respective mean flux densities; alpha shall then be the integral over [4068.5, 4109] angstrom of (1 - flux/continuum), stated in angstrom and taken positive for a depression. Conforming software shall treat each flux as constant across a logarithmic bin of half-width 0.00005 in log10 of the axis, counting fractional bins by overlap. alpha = 9.3 angstrom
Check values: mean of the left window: 17.7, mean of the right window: 15.9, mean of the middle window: 13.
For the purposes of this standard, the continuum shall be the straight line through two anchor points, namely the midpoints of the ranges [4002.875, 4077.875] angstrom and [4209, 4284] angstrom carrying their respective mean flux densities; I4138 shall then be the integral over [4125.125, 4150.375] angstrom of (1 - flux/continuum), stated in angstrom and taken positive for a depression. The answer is 0.7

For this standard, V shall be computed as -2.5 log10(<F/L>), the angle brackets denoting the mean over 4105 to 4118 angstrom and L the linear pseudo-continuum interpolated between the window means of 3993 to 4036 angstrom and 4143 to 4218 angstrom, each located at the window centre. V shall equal 0.30 mag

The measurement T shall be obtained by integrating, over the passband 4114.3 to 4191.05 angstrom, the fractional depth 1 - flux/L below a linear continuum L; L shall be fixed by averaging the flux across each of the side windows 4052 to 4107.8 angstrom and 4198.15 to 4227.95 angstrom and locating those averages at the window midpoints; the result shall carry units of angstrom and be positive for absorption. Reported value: -4.6 angstrom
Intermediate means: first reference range 14.3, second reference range 16.9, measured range 16.7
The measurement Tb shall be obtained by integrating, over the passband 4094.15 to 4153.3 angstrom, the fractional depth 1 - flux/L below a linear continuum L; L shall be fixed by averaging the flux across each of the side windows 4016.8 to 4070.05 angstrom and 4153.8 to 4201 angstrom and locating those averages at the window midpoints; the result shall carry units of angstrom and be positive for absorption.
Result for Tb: 9.8 angstrom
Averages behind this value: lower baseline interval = 17.6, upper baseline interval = 16.9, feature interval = 14.3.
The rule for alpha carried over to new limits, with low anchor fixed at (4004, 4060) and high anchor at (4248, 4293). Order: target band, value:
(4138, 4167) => 0.5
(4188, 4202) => 0.7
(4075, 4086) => 1.6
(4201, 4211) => 0.3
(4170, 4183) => 0.7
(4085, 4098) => 3.0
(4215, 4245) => 0.3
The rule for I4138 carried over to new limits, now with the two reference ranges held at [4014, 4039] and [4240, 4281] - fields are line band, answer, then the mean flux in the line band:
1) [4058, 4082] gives 1.4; 16.4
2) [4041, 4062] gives -0.9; 18.1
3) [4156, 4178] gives 0.7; 16.8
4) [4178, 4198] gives 0.2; 17.1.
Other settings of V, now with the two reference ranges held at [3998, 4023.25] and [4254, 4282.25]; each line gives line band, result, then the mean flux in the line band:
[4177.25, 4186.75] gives 0.013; 17.3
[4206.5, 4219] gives 0.012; 17.3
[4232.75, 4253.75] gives 0.041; 16.8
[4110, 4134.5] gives 0.146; 15.3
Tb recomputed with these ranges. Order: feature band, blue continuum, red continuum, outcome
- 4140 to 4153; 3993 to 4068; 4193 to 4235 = -0.1 angstrom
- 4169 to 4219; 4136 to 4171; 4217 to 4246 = 0.8 angstrom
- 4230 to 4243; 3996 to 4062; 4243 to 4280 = 0.0 angstrom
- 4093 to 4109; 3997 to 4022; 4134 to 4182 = 7.2 angstrom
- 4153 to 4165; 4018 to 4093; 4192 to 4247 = 0.0 angstrom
